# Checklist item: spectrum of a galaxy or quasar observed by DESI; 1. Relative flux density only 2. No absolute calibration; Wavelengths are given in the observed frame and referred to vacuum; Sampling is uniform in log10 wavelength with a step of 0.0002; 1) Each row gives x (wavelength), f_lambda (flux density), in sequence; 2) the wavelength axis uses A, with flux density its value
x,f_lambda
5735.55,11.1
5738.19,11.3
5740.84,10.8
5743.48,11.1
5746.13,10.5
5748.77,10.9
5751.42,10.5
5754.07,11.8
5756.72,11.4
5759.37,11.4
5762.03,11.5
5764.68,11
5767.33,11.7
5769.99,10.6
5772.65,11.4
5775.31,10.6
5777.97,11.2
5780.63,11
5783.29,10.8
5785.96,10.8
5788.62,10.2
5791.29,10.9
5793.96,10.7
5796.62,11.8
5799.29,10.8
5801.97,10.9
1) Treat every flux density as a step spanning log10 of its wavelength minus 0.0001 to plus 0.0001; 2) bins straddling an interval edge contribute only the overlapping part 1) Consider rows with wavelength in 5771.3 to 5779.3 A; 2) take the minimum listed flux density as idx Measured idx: 10.6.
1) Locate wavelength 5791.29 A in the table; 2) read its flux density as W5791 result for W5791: 10.9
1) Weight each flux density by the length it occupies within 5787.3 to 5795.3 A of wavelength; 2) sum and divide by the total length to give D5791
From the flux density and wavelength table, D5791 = 10.6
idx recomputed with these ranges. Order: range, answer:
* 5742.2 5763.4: 10.5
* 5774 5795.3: 10.2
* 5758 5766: 11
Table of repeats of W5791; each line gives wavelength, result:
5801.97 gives 10.9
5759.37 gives 11.4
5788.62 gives 10.2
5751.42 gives 10.5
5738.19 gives 11.3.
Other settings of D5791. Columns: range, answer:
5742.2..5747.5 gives 10.8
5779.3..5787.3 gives 10.9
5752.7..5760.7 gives 11.5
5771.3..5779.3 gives 11.1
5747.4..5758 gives 11.2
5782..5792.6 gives 10.7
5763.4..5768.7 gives 11.4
